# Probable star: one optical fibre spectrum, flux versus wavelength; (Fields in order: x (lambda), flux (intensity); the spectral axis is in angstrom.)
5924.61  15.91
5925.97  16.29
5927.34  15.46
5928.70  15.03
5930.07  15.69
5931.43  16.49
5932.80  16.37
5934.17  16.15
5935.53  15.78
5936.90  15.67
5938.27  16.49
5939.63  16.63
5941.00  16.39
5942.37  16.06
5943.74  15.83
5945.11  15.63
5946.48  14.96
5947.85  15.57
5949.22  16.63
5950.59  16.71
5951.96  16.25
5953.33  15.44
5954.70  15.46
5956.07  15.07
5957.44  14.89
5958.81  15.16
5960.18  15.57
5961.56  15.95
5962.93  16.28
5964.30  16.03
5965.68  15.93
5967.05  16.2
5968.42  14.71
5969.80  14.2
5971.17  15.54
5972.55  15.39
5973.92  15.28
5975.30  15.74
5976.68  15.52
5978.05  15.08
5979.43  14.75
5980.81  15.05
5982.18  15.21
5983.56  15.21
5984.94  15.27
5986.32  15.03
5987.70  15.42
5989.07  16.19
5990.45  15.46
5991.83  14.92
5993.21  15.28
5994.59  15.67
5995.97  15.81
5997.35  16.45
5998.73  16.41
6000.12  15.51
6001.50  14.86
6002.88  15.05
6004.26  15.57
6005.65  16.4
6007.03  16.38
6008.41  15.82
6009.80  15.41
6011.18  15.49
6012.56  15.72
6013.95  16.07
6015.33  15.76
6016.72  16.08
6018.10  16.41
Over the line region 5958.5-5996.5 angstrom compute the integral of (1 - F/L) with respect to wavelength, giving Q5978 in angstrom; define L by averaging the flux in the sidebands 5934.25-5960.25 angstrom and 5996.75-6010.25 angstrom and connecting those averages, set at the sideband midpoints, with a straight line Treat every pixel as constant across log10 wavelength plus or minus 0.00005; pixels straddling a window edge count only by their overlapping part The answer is 0.9 angstrom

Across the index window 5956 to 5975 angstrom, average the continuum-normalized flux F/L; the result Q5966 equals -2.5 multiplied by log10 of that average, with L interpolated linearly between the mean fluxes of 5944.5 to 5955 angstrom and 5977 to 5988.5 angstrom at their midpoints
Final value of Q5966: 0.004 mag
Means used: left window 15.8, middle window 15.5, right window 15.2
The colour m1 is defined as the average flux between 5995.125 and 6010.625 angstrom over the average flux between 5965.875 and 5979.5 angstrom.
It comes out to 1.0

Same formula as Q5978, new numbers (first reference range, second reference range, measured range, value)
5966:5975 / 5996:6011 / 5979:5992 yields 0.2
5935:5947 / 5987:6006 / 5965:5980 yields 0.4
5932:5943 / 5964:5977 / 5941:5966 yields 0.1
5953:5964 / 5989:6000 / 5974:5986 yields 0.3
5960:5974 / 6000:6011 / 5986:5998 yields 0.0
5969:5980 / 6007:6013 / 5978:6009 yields -0.1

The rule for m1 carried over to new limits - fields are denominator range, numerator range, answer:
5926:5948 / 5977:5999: 0.97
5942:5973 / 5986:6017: 1.00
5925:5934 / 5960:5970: 0.99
